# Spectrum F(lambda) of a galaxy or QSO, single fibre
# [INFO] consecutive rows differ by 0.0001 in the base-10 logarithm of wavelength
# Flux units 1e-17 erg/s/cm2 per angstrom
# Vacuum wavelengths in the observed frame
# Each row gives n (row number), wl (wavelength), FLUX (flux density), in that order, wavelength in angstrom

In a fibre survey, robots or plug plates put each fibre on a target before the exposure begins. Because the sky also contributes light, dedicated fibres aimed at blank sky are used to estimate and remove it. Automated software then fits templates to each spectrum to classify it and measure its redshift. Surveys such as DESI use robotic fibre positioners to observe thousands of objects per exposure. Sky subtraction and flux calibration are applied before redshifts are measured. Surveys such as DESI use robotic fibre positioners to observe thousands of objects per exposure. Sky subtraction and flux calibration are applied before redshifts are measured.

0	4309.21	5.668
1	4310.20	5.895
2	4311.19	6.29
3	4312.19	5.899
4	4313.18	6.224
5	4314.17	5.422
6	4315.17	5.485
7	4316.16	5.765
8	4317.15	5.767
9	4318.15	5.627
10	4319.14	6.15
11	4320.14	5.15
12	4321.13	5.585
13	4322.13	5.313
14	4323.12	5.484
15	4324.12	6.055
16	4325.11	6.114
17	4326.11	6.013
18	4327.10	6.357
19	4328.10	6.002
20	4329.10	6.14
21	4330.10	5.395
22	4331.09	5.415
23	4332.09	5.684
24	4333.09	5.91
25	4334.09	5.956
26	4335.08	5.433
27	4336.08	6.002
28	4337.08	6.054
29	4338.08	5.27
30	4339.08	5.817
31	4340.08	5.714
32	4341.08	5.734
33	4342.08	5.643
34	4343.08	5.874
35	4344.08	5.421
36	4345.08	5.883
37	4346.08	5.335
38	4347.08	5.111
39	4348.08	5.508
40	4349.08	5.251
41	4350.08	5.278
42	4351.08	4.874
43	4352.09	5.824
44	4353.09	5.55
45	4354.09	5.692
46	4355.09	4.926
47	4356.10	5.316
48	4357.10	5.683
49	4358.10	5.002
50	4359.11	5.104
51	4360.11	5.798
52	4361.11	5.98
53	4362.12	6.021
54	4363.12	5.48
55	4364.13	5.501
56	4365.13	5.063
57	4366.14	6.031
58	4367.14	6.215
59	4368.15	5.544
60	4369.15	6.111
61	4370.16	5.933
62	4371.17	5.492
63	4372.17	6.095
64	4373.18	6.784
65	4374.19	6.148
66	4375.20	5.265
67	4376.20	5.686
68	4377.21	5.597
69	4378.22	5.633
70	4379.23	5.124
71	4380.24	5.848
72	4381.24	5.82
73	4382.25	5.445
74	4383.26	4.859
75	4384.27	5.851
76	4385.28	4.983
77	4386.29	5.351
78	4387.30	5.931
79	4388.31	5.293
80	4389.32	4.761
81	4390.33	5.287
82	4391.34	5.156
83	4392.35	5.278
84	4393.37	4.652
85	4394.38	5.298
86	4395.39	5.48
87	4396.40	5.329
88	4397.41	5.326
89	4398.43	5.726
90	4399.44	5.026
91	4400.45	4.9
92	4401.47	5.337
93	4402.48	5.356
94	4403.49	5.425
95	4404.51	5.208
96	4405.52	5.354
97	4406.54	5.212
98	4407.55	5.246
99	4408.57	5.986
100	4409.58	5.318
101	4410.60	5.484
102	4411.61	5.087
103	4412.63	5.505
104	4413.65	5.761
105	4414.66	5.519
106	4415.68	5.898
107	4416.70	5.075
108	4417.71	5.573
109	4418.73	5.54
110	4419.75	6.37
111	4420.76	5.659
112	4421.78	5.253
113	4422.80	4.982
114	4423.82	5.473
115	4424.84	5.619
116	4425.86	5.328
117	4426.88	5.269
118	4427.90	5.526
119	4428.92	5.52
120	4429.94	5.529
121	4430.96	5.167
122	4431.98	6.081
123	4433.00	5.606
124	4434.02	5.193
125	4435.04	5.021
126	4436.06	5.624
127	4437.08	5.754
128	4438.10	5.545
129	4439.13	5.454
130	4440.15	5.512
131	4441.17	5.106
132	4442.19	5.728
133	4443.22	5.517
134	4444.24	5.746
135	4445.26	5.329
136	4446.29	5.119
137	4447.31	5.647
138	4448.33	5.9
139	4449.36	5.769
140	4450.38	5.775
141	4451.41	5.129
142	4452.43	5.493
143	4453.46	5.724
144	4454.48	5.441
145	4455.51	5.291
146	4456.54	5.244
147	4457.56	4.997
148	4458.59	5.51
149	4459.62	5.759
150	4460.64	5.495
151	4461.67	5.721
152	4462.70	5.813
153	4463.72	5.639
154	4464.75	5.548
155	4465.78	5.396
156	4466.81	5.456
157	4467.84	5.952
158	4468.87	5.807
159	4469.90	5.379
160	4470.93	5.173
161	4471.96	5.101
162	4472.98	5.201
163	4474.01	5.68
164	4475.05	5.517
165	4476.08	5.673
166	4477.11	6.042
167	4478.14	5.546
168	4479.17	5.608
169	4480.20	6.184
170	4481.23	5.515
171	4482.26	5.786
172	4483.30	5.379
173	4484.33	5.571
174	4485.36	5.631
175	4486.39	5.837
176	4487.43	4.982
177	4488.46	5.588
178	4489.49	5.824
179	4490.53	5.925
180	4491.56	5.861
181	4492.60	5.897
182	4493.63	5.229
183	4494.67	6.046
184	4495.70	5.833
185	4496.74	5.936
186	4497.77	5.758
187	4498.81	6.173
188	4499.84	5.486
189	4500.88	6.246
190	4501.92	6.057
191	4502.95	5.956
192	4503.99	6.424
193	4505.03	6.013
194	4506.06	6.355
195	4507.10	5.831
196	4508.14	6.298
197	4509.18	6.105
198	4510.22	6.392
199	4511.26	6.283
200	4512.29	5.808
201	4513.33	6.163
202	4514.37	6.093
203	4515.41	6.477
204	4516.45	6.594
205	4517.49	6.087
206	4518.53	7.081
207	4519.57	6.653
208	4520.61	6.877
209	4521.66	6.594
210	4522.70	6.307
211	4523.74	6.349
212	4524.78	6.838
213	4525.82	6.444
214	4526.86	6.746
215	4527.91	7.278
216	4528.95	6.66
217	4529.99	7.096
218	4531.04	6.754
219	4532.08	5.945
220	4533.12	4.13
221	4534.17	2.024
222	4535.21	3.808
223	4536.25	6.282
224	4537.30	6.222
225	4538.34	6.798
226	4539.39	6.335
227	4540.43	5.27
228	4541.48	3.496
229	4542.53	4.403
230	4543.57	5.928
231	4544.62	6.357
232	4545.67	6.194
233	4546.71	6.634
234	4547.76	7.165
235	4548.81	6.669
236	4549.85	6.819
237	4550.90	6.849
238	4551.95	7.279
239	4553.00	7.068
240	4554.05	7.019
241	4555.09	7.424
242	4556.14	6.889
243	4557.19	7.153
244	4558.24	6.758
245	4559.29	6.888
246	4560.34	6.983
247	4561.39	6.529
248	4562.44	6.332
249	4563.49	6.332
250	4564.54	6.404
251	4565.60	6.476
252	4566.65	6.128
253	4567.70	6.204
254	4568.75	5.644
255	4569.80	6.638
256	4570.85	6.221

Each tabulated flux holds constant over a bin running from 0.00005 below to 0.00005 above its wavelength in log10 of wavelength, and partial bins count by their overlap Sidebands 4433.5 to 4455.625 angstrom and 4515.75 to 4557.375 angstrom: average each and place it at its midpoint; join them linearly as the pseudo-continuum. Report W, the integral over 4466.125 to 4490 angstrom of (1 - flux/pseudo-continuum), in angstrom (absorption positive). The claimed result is 0.8 angstrom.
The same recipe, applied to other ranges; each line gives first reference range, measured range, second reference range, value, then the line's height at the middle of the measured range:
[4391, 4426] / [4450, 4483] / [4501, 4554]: 1.3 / 5.77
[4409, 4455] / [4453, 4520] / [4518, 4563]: 1.3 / 5.91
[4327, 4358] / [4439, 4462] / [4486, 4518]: 1.4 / 5.86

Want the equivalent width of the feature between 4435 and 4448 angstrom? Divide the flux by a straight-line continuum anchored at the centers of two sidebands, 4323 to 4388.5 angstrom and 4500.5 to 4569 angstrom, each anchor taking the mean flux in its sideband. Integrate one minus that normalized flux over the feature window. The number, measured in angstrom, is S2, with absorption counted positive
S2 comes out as 1.0 angstrom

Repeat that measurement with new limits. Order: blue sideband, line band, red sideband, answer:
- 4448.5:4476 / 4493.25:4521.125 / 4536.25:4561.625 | -0.7 angstrom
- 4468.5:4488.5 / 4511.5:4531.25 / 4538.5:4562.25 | -1.5 angstrom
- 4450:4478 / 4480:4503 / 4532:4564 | -0.2 angstrom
